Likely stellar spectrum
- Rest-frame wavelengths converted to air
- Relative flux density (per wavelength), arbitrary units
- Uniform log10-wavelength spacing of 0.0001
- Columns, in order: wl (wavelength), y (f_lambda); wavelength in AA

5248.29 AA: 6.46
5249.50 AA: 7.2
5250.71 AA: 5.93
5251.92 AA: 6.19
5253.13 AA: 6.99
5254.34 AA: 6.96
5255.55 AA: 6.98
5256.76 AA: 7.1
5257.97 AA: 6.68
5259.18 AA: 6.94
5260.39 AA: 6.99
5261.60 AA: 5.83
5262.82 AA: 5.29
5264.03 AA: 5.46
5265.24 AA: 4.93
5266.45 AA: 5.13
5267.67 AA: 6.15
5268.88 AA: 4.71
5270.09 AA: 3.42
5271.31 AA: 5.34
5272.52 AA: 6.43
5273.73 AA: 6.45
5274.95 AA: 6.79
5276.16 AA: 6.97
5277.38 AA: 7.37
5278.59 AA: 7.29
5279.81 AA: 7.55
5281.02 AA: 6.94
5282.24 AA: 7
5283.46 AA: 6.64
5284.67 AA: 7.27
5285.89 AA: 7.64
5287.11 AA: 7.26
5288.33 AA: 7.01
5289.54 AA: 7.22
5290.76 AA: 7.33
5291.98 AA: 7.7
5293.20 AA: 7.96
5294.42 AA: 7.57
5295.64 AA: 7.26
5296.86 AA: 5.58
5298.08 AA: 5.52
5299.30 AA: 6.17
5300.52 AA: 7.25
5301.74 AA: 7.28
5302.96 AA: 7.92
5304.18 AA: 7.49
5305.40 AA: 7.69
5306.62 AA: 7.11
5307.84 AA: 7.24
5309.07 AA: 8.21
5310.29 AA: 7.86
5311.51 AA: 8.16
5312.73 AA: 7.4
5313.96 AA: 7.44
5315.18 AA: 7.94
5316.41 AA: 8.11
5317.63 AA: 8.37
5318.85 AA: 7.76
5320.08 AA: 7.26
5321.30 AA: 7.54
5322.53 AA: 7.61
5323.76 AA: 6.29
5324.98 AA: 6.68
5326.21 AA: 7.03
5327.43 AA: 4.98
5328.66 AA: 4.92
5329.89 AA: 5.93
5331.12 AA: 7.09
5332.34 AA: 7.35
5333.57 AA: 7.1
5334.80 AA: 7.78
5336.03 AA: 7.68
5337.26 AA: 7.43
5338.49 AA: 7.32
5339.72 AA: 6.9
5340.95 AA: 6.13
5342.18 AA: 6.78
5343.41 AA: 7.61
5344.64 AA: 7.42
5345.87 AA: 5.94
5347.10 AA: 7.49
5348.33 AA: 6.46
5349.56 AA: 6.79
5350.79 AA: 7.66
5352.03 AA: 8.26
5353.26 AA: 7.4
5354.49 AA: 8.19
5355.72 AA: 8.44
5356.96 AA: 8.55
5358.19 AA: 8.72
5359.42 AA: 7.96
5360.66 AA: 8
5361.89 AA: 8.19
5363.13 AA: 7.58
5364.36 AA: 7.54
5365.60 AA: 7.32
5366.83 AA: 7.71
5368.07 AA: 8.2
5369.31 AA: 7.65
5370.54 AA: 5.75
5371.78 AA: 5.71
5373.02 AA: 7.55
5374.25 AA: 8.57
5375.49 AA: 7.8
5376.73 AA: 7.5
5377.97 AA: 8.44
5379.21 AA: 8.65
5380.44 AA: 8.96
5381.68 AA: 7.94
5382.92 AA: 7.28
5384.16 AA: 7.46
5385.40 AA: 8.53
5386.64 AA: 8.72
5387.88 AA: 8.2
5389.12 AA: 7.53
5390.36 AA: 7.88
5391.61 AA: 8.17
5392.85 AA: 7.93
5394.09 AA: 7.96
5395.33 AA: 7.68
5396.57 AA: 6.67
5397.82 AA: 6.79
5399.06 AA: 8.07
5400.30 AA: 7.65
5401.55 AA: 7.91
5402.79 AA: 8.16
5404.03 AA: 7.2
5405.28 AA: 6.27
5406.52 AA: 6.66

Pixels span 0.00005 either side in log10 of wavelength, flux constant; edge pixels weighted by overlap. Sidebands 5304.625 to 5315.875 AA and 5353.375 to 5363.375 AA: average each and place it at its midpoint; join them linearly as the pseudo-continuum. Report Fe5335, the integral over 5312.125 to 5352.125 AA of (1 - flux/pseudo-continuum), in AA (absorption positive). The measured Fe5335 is 4.1 AA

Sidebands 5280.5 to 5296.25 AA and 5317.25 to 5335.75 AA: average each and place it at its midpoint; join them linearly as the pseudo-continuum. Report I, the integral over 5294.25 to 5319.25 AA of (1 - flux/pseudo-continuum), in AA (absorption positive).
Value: -1.0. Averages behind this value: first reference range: 7.29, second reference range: 6.91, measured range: 7.39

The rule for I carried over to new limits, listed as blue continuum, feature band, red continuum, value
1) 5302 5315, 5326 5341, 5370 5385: 1.76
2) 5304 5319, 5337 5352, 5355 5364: 1.90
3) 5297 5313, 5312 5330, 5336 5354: 0.43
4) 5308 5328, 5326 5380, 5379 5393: 2.86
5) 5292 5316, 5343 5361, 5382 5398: -0.17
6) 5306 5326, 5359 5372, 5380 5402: 0.46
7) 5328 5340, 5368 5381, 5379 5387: 0.48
